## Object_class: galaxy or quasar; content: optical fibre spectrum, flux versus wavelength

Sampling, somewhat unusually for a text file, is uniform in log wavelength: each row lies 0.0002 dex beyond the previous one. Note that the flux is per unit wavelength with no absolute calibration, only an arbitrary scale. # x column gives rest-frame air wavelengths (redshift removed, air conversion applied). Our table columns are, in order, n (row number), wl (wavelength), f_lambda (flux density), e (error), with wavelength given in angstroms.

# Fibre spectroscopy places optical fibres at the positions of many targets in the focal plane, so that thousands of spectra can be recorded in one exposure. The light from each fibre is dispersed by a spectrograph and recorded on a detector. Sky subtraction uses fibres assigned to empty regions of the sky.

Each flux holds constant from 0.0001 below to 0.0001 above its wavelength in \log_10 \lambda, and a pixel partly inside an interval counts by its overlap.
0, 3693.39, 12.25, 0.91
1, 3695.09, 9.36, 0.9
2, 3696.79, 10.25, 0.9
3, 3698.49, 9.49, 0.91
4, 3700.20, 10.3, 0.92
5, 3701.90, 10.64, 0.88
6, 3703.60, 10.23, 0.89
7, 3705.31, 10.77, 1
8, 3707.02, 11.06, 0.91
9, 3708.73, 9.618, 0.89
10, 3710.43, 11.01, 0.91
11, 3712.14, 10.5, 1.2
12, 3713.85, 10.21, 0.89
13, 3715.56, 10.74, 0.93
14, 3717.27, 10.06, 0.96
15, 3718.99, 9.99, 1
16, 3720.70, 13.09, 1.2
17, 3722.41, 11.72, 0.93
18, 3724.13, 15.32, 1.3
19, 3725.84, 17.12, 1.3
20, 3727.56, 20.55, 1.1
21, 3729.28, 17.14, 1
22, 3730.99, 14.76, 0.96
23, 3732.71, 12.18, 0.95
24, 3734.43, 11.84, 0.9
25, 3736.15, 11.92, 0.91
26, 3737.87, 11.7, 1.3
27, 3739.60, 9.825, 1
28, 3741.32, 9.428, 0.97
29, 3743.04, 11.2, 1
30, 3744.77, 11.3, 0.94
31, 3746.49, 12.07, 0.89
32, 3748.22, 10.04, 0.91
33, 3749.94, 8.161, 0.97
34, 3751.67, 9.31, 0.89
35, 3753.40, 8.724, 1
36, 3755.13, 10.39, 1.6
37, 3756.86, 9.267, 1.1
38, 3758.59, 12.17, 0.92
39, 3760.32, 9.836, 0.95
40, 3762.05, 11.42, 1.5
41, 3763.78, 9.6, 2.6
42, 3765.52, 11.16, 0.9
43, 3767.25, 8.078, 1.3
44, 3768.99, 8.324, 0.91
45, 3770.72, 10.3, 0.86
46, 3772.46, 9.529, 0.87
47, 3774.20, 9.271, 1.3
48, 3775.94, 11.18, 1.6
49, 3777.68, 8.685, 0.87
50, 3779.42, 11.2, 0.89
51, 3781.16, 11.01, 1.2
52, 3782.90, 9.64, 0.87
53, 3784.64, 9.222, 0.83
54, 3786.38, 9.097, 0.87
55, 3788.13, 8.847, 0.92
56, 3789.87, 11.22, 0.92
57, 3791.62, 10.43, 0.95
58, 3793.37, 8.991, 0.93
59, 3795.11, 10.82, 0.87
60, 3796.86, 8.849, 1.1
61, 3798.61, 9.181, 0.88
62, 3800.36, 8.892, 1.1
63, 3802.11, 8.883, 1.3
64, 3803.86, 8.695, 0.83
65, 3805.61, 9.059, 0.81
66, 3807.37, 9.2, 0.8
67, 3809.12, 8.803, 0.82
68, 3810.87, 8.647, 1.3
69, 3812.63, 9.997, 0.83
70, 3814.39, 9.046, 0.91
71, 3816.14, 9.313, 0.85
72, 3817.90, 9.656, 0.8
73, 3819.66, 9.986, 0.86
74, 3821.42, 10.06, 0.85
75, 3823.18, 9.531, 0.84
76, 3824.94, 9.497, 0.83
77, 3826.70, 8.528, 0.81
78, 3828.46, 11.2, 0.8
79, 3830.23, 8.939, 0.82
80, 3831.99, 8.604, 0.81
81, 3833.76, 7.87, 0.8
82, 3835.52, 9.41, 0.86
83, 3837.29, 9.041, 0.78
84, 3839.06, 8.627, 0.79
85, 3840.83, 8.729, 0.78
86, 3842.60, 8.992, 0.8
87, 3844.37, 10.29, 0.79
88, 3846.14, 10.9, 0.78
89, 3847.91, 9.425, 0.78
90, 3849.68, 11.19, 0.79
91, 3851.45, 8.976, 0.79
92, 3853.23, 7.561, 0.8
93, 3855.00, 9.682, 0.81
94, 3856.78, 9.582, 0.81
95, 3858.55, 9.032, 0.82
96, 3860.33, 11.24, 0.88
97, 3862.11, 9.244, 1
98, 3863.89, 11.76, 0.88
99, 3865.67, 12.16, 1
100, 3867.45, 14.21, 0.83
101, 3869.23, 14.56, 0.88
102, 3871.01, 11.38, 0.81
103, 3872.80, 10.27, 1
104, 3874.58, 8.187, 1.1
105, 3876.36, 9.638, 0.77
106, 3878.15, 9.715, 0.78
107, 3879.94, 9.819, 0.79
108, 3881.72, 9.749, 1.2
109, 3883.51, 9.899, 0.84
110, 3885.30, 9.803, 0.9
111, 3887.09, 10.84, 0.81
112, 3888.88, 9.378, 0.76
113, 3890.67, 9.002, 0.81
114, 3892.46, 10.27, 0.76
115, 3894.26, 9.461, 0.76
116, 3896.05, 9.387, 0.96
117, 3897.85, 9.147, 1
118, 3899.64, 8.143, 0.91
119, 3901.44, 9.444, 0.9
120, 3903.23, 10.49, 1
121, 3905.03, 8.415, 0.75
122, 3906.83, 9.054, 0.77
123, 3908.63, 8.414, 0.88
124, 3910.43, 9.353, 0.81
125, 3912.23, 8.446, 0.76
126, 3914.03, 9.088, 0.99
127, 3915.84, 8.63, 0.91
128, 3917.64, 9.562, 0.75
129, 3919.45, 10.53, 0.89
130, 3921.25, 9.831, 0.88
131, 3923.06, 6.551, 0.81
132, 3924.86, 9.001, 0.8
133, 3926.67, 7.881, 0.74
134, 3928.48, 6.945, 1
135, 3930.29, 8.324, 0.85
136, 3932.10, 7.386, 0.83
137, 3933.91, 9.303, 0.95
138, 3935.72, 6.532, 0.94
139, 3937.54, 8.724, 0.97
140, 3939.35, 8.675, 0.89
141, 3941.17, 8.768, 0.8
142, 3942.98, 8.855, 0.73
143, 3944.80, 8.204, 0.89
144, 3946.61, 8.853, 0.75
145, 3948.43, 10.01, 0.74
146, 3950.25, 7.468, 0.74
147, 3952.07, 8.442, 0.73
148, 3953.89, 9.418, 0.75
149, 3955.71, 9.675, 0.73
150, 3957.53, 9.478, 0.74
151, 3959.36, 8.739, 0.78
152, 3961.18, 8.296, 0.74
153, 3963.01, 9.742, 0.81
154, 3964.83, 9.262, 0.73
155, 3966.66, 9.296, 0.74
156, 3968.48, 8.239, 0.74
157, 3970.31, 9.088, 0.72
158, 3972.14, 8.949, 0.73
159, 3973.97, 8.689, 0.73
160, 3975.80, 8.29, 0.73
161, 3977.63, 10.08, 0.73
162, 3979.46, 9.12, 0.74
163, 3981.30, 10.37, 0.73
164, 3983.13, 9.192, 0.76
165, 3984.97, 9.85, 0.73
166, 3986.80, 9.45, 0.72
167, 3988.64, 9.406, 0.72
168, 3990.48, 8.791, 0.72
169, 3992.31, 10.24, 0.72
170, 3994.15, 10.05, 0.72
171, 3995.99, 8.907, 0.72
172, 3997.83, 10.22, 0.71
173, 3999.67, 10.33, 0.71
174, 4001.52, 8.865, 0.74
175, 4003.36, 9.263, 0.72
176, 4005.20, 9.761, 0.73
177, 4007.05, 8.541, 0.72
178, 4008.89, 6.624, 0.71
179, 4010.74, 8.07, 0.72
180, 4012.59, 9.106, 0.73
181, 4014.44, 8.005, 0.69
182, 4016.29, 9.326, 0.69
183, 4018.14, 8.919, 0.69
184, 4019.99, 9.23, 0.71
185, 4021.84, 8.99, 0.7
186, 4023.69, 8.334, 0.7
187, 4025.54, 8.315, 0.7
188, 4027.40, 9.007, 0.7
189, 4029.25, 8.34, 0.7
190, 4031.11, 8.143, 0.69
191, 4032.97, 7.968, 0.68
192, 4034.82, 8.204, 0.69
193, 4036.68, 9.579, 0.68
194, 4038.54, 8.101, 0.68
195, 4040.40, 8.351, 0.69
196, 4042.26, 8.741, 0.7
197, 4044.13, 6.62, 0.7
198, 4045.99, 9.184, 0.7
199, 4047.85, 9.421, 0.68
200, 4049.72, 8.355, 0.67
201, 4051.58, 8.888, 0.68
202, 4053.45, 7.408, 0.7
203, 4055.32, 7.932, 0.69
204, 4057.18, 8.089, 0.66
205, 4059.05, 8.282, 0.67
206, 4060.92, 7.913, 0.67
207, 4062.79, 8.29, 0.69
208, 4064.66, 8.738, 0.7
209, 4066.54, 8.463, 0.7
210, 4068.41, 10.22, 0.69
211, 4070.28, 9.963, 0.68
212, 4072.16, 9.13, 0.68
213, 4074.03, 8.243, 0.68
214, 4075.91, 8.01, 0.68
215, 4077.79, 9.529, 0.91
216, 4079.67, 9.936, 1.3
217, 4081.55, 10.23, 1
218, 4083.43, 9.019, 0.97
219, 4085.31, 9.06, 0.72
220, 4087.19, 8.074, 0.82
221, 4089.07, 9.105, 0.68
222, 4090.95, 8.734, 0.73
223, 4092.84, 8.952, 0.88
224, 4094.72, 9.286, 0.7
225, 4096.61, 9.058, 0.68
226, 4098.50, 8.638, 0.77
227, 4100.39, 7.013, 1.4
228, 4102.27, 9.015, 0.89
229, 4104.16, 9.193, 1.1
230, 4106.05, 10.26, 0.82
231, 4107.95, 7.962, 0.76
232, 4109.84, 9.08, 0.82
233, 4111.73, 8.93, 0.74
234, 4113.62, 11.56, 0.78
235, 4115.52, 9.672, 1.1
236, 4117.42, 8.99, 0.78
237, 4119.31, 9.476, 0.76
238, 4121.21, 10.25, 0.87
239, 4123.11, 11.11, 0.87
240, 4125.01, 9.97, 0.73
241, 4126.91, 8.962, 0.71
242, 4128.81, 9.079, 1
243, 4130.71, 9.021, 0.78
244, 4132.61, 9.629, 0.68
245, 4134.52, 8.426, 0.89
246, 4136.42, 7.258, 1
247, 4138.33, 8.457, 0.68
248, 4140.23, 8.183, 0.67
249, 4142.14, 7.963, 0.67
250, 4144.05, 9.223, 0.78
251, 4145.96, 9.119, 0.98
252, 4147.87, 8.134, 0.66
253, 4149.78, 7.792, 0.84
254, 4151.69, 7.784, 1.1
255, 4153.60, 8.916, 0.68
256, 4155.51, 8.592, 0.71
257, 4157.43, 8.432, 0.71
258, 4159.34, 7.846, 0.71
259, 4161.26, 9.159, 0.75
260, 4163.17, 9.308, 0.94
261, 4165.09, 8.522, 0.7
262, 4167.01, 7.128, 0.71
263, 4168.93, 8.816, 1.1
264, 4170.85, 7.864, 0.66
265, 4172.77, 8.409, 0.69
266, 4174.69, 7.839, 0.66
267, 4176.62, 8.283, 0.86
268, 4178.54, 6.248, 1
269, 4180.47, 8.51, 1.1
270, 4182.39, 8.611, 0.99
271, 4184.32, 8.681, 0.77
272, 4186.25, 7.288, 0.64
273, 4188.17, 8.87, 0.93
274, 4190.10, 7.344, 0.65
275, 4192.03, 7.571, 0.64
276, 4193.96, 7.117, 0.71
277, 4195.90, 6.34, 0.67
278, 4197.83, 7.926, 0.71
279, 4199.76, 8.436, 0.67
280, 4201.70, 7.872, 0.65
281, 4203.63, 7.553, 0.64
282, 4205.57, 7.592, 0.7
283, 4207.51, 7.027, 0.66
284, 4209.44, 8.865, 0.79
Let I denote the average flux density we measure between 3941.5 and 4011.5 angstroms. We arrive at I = 9.11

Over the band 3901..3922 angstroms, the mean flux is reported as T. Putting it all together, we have 9.27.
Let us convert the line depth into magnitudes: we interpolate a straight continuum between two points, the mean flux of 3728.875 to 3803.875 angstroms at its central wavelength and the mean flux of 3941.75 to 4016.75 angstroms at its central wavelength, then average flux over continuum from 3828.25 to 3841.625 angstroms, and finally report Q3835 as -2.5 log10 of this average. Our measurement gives 0.11 mag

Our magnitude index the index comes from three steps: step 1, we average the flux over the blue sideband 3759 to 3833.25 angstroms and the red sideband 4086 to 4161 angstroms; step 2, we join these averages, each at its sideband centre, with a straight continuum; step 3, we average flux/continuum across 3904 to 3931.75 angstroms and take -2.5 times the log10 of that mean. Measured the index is 0.08 mag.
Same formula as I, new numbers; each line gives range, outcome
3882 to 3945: 8.92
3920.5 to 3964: 8.54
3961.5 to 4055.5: 8.89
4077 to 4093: 9.19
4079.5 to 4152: 9.02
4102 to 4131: 9.56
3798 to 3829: 9.33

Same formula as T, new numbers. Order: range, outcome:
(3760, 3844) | 9.48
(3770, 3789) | 9.81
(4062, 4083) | 9.16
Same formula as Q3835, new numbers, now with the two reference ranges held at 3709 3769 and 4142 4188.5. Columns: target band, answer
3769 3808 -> 0.15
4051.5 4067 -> 0.11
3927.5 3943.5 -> 0.22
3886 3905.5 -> 0.09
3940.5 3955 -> 0.13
